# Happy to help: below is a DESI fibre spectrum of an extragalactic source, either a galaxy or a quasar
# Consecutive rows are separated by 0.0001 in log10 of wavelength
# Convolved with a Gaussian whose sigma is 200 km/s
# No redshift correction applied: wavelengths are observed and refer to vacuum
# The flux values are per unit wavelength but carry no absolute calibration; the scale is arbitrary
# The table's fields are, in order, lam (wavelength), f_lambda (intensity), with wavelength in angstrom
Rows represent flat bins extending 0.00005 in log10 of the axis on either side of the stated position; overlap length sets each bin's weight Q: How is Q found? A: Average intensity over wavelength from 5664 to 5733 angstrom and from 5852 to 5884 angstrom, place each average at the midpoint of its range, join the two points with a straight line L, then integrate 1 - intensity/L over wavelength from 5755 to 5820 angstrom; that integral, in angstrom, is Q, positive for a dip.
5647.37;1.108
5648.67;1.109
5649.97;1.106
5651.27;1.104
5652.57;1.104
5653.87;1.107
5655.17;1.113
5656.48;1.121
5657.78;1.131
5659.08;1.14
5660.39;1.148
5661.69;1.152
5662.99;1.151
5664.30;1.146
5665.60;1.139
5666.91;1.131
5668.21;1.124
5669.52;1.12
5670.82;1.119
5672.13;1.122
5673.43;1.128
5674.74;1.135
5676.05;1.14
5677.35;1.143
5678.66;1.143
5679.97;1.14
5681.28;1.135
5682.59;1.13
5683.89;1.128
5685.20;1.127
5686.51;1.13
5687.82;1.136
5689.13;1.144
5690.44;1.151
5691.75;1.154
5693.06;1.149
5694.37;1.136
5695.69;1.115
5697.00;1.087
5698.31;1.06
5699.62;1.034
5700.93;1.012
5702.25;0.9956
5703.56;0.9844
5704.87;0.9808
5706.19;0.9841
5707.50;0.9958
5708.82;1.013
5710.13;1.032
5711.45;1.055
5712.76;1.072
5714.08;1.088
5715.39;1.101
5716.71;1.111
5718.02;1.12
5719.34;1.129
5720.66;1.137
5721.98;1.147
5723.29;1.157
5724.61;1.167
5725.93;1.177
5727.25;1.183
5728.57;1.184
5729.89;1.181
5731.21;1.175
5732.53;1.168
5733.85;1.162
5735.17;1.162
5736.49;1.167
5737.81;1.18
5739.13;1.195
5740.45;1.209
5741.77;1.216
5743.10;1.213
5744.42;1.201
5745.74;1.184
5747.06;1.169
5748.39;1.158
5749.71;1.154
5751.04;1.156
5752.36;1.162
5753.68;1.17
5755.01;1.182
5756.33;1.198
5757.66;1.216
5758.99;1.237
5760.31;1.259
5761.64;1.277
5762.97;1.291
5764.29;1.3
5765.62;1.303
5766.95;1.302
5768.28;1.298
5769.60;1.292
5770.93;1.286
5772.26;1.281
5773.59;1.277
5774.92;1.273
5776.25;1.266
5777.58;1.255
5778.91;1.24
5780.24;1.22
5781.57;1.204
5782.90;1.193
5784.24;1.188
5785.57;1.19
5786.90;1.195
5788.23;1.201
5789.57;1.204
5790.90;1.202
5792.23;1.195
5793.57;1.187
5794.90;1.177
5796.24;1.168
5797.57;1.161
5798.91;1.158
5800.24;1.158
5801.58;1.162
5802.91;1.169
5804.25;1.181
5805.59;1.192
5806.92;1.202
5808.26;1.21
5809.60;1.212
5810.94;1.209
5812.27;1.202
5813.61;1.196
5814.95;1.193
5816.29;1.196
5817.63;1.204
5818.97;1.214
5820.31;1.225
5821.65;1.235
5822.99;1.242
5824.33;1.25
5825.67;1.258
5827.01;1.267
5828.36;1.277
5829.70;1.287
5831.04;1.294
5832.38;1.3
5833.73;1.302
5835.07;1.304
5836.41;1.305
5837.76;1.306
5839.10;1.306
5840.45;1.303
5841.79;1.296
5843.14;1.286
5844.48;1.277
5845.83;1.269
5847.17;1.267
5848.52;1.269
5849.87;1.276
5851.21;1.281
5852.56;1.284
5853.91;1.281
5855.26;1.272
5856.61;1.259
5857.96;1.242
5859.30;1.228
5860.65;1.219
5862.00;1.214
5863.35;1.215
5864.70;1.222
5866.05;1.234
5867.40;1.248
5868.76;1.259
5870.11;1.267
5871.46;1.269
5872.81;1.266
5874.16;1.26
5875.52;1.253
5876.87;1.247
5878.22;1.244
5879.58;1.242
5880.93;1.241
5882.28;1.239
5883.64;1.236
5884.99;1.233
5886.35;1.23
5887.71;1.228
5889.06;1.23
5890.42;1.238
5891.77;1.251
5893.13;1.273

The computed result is -2.1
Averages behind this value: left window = 1.11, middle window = 1.22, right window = 1.25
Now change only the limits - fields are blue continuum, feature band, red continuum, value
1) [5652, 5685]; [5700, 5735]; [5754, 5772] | 3.01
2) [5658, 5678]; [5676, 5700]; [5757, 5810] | 0.53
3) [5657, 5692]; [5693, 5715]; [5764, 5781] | 2.49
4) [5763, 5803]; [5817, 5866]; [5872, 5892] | -1.14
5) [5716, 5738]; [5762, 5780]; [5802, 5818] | -1.55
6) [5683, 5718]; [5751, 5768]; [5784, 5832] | -1.33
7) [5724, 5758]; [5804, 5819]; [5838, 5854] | 0.59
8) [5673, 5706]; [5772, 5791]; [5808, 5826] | -0.65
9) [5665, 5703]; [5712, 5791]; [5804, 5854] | -1.22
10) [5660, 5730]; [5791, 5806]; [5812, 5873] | 0.49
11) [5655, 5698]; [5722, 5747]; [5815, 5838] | 0.02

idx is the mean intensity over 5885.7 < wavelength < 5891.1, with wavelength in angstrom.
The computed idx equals 1.23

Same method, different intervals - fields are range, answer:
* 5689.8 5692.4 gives 1.15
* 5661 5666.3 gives 1.15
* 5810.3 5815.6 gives 1.2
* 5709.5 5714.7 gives 1.06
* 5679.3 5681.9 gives 1.14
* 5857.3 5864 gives 1.23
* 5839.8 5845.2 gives 1.29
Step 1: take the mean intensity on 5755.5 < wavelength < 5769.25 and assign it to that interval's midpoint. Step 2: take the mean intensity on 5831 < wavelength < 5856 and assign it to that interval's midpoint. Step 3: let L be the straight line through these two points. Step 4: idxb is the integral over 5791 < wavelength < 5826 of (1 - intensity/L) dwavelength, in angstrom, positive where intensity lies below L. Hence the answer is 2.2 angstrom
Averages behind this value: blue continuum 1.27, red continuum 1.29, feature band 1.2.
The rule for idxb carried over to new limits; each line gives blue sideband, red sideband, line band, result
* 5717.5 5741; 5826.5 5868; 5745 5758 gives 0.1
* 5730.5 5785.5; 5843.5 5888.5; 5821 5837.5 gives -0.5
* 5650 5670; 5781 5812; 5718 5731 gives 0.0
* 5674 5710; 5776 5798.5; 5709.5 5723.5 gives 0.2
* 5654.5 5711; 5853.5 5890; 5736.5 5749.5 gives -0.5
